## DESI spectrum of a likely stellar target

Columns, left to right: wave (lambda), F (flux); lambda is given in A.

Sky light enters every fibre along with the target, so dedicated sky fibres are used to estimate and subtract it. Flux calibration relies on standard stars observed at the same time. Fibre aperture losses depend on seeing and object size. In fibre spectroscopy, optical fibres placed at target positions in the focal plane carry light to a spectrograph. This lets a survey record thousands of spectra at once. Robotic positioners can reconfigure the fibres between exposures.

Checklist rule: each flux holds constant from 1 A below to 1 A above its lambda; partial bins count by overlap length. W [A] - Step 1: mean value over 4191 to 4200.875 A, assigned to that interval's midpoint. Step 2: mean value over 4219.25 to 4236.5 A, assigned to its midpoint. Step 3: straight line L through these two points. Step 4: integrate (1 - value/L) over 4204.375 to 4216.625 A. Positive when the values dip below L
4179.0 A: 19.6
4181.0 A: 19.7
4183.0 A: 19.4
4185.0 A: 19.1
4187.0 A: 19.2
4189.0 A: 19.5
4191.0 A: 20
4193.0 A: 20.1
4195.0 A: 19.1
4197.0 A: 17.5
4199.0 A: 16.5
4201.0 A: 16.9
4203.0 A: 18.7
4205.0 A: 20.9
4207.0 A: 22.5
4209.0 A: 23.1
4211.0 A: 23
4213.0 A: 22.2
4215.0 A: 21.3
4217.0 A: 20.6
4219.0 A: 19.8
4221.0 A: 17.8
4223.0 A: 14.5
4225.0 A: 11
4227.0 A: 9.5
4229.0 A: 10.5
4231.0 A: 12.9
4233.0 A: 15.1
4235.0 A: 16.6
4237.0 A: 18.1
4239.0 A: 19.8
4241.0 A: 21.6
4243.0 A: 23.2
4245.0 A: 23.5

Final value -4.4 A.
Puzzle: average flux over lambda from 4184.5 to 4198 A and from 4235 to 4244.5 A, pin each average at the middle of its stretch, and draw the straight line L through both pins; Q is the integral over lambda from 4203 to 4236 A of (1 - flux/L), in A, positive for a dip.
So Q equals 3.72 A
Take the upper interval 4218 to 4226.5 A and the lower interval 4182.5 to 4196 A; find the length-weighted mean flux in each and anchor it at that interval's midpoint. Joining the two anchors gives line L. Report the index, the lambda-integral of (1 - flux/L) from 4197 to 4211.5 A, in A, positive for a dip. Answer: -1.98 A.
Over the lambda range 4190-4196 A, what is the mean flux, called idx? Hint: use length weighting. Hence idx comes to 19.7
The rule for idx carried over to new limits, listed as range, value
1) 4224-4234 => 11.8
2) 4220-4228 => 13.2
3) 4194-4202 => 17.5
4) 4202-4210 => 21.3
